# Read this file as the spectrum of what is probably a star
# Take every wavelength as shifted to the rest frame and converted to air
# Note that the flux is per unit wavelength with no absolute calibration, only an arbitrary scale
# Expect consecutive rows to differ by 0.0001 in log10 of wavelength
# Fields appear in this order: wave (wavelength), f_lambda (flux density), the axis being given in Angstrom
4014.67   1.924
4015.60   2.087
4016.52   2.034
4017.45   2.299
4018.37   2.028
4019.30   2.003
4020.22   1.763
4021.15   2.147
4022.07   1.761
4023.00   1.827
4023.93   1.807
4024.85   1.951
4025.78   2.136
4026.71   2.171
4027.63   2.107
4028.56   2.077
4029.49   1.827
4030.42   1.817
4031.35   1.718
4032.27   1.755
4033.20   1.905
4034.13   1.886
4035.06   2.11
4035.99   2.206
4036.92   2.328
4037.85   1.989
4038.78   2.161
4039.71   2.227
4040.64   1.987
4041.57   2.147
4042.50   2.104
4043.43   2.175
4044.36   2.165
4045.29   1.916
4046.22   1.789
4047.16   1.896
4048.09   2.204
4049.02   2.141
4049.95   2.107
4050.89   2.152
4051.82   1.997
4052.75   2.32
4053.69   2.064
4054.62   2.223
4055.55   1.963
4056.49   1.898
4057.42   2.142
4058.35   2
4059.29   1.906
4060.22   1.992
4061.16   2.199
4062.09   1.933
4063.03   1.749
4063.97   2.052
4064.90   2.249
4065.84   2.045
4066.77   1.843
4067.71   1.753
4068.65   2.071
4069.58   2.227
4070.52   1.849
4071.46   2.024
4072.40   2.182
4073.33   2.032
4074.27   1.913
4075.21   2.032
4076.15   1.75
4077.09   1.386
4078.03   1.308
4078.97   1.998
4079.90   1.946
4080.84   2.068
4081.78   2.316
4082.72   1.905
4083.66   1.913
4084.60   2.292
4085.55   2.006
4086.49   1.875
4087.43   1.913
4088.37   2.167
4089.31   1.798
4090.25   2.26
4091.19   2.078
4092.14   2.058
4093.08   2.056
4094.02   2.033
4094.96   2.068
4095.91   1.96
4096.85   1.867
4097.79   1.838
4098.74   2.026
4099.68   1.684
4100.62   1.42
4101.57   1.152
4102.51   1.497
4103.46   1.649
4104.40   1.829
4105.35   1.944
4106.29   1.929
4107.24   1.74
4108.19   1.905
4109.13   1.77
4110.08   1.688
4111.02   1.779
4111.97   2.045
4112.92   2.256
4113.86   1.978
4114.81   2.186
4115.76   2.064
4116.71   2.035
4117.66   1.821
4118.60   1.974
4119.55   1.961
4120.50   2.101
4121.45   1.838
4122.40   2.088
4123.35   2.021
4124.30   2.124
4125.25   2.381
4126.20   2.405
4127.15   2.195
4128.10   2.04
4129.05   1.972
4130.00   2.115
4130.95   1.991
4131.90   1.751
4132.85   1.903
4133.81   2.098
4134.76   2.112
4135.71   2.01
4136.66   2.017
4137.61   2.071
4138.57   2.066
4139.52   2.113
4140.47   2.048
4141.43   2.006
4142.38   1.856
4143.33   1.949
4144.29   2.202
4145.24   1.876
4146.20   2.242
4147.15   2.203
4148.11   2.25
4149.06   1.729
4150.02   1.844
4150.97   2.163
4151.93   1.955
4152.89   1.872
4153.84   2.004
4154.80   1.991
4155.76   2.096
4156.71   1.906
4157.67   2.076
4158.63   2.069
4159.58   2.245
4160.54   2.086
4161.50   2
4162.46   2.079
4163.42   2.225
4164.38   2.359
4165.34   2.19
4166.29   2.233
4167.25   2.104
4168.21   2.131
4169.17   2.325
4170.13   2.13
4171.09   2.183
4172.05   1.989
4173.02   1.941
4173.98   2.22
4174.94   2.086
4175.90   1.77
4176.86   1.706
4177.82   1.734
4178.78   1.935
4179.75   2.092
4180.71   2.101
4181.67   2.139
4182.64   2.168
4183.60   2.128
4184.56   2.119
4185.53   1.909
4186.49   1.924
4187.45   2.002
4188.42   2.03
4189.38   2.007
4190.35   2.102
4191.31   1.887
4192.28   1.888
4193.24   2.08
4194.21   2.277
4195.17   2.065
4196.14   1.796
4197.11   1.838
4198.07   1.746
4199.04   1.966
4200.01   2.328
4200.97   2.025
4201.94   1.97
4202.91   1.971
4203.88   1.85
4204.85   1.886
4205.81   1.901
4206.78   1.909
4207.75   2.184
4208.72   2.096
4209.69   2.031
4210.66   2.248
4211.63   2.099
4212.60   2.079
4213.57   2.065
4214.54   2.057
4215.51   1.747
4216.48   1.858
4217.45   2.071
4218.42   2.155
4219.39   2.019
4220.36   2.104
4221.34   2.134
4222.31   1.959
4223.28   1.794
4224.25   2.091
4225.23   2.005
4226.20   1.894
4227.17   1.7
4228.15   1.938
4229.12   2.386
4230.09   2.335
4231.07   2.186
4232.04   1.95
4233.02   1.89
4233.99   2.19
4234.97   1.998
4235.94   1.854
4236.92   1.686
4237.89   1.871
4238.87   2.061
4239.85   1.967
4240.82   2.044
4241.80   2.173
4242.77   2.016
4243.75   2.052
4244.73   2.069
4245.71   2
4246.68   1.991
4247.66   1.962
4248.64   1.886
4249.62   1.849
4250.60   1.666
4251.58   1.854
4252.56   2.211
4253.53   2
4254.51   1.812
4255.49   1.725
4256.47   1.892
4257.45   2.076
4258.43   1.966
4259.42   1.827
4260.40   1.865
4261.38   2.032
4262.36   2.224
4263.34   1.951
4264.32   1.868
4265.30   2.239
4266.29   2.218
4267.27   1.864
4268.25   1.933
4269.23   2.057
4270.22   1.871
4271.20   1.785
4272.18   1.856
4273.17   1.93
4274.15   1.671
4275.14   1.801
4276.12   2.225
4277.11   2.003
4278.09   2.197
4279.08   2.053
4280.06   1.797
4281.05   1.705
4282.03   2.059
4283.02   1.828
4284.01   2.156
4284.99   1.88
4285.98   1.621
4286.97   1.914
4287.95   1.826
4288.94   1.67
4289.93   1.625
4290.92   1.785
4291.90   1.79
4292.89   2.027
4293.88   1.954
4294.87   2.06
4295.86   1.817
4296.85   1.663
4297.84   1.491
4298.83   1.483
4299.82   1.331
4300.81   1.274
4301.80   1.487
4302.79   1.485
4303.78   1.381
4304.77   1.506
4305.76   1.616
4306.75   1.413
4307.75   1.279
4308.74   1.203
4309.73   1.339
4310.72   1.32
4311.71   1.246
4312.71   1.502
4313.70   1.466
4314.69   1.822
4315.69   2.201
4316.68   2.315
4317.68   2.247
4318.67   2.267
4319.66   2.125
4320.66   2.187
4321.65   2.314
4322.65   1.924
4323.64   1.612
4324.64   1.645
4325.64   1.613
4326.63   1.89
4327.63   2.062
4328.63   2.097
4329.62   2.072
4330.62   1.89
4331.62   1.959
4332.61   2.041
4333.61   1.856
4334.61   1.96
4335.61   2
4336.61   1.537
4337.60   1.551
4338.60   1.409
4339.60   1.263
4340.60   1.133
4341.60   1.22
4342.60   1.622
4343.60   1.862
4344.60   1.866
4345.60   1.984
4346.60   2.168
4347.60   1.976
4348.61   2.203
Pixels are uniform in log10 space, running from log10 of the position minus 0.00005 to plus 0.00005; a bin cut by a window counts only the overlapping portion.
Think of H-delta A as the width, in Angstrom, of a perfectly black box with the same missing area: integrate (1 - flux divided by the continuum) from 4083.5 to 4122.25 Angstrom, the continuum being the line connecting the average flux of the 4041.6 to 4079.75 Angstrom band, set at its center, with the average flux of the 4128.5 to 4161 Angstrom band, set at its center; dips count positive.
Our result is 1.8 Angstrom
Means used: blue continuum 2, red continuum 2.03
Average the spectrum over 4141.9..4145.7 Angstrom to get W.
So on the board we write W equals 1.97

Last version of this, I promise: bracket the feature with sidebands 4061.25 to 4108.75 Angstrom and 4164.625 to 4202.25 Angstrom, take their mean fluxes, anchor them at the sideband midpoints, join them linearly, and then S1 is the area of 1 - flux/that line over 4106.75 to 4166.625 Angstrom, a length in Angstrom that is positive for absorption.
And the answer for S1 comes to -1.81 Angstrom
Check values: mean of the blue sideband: 1.91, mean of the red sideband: 2.03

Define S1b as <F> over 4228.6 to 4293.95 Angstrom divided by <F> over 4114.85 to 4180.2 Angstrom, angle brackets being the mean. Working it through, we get 1.0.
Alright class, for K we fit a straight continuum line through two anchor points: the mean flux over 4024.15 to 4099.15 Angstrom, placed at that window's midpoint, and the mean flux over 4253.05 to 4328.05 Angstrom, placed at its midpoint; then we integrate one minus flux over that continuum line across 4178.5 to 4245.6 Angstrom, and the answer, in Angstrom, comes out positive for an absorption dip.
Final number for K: -4.8 Angstrom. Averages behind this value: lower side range 2.01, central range 2.02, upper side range 1.82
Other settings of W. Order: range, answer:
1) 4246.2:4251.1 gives 1.87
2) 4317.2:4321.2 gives 2.21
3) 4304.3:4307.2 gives 1.51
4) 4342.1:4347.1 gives 1.9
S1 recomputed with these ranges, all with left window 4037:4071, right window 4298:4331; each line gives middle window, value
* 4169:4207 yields -2.53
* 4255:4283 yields -2.83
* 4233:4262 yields -2.45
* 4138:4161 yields -1.31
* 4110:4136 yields -1.05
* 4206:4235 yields -3.23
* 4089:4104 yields 1.16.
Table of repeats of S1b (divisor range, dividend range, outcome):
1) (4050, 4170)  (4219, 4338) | 0.94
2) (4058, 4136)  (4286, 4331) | 0.89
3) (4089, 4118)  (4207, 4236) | 1.08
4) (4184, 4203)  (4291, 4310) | 0.78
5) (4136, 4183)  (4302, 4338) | 0.86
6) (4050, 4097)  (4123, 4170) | 1.04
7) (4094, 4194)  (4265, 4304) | 0.91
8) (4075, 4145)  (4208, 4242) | 1.03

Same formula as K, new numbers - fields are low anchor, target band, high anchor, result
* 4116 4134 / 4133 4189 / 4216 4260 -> -0.8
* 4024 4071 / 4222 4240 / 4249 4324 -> -1.1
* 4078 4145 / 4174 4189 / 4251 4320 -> -0.7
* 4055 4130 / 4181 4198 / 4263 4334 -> -1.1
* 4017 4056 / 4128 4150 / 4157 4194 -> 0.3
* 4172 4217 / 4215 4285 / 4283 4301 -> -4.3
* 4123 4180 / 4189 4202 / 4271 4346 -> -0.2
